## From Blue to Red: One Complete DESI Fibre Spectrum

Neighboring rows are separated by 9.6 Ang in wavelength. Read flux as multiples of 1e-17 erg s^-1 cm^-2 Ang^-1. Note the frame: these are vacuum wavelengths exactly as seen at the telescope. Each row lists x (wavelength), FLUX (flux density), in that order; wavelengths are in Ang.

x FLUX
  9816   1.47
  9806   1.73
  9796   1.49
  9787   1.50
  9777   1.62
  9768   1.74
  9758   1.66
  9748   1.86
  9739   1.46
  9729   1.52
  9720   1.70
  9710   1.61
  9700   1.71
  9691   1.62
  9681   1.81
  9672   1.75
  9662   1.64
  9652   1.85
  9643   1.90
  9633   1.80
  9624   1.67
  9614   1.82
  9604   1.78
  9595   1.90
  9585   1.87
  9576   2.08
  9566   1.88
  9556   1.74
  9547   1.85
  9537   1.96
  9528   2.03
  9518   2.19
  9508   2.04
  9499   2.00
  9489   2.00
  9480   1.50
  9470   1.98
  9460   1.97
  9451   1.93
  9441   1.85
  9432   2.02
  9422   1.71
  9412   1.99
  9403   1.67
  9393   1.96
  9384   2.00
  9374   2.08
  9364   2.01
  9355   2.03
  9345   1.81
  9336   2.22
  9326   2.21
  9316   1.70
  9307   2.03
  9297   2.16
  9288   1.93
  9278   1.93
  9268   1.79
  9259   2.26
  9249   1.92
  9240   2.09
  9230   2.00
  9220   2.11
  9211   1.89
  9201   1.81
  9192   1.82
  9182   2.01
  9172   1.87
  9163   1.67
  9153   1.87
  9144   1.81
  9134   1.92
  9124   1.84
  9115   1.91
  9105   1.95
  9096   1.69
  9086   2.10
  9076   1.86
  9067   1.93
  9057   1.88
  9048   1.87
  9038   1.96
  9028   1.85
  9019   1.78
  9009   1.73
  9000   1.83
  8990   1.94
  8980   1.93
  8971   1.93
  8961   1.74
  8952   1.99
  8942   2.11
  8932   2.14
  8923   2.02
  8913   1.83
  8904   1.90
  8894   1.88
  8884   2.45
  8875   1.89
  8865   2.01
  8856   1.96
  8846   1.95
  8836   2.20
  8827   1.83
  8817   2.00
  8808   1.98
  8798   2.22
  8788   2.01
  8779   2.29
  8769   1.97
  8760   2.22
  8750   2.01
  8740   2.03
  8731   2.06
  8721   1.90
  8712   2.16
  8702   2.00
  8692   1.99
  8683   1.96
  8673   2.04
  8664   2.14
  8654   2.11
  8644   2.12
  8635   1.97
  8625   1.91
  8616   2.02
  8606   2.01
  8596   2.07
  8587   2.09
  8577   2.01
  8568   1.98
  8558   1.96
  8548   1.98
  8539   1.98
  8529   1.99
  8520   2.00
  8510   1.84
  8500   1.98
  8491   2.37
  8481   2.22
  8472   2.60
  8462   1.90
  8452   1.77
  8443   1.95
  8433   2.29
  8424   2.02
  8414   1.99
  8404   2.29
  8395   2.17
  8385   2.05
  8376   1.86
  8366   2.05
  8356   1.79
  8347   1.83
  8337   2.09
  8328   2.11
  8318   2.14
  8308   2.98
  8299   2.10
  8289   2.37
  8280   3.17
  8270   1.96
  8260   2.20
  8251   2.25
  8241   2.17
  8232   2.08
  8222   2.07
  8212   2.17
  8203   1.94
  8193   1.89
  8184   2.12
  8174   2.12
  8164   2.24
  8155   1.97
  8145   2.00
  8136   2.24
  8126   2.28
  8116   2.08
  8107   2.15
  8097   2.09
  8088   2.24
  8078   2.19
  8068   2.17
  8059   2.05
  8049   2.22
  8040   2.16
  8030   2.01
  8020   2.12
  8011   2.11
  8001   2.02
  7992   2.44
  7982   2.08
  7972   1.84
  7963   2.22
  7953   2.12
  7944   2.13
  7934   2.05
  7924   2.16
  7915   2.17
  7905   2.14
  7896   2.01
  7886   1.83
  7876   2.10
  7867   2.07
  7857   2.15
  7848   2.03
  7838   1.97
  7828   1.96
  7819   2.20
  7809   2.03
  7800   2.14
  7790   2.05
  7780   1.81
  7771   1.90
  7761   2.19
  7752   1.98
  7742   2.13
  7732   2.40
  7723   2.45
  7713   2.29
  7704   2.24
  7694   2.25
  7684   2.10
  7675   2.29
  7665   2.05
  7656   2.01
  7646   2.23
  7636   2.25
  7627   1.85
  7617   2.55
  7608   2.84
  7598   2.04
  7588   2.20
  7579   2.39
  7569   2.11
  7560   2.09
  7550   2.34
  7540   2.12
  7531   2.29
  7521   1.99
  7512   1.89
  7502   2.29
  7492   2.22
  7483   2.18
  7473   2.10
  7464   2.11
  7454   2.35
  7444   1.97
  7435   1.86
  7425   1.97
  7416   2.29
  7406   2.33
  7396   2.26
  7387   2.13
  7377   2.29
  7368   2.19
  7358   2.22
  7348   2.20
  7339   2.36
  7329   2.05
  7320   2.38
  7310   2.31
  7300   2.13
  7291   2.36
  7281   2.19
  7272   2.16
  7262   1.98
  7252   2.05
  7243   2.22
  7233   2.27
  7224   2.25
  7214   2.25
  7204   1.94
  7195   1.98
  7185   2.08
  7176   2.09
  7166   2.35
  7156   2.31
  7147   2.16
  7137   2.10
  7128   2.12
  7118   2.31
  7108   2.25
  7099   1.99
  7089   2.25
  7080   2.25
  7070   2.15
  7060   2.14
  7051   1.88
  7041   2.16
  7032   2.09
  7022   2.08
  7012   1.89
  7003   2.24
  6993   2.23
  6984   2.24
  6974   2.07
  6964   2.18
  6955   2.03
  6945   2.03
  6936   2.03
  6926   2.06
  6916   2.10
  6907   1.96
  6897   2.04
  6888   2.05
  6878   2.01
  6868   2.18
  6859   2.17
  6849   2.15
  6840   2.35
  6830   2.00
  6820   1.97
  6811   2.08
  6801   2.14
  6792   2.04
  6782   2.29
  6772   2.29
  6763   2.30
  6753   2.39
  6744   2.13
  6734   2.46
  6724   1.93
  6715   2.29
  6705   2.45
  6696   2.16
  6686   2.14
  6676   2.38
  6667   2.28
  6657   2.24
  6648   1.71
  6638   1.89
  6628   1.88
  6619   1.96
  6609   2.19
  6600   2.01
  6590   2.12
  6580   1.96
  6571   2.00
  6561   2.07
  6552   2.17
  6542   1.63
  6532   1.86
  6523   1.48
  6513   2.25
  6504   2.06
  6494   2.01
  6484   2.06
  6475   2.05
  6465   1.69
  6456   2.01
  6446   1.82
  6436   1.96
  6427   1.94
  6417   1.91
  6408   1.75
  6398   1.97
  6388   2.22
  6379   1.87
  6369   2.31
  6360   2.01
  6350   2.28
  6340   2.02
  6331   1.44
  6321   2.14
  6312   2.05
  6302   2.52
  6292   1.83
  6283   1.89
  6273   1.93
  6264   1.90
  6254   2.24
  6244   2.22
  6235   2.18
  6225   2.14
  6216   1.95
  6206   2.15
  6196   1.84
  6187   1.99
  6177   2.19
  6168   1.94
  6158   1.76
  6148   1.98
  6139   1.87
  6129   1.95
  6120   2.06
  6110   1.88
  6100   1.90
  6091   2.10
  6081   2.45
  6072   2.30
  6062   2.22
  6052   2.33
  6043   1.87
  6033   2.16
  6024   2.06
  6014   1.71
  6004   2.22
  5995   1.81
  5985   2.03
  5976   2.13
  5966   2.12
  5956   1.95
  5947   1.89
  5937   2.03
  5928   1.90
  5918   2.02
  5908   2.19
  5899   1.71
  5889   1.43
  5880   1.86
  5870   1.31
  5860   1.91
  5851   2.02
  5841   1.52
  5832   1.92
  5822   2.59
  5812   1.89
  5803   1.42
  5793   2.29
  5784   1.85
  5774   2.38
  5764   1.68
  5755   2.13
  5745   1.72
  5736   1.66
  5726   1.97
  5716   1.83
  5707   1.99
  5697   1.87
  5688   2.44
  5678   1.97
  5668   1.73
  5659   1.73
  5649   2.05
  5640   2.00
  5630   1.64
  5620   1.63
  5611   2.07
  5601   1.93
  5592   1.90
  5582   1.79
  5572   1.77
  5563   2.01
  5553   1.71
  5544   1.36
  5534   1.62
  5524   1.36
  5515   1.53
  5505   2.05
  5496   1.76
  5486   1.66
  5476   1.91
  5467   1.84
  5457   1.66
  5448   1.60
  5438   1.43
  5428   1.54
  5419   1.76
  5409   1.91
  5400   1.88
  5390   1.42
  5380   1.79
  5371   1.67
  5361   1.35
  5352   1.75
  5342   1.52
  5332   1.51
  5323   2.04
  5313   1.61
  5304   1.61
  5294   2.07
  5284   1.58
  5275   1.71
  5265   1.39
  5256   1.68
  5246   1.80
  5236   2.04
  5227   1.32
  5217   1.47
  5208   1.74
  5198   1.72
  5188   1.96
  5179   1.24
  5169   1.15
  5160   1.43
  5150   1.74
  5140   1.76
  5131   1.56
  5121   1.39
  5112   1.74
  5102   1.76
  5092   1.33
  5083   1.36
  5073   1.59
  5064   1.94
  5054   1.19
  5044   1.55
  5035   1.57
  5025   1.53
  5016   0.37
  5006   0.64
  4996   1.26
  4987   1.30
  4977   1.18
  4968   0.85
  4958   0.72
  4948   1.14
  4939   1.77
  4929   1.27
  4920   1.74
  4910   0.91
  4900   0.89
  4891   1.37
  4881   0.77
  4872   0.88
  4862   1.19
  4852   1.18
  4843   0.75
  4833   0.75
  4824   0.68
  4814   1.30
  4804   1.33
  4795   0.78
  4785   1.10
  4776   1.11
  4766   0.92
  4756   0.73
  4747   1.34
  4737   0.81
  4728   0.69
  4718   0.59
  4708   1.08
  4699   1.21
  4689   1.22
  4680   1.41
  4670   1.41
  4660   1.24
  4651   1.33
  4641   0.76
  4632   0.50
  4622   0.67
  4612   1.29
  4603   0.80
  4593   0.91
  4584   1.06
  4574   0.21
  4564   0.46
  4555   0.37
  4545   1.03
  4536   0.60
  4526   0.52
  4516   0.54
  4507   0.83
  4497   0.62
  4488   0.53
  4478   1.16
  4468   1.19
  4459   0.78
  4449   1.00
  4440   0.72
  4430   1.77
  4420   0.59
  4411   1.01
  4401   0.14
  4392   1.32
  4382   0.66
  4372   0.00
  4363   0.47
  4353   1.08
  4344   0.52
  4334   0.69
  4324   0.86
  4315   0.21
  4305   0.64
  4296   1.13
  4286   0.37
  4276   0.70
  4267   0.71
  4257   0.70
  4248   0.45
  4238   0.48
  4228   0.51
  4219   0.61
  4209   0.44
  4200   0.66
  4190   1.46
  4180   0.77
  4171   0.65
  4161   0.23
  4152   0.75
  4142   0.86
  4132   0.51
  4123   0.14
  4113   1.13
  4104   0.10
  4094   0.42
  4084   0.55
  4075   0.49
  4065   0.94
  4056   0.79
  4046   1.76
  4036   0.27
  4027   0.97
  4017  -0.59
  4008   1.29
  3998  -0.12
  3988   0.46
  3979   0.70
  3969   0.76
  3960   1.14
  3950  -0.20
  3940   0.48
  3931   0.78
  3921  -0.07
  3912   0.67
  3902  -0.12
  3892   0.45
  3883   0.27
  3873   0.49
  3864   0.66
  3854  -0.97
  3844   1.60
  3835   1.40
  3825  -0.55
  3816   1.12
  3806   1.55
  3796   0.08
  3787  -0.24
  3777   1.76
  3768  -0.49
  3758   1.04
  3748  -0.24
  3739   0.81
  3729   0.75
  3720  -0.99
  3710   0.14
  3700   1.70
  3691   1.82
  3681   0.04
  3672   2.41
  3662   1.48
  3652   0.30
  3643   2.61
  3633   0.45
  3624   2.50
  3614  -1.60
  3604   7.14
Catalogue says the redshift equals 0.262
